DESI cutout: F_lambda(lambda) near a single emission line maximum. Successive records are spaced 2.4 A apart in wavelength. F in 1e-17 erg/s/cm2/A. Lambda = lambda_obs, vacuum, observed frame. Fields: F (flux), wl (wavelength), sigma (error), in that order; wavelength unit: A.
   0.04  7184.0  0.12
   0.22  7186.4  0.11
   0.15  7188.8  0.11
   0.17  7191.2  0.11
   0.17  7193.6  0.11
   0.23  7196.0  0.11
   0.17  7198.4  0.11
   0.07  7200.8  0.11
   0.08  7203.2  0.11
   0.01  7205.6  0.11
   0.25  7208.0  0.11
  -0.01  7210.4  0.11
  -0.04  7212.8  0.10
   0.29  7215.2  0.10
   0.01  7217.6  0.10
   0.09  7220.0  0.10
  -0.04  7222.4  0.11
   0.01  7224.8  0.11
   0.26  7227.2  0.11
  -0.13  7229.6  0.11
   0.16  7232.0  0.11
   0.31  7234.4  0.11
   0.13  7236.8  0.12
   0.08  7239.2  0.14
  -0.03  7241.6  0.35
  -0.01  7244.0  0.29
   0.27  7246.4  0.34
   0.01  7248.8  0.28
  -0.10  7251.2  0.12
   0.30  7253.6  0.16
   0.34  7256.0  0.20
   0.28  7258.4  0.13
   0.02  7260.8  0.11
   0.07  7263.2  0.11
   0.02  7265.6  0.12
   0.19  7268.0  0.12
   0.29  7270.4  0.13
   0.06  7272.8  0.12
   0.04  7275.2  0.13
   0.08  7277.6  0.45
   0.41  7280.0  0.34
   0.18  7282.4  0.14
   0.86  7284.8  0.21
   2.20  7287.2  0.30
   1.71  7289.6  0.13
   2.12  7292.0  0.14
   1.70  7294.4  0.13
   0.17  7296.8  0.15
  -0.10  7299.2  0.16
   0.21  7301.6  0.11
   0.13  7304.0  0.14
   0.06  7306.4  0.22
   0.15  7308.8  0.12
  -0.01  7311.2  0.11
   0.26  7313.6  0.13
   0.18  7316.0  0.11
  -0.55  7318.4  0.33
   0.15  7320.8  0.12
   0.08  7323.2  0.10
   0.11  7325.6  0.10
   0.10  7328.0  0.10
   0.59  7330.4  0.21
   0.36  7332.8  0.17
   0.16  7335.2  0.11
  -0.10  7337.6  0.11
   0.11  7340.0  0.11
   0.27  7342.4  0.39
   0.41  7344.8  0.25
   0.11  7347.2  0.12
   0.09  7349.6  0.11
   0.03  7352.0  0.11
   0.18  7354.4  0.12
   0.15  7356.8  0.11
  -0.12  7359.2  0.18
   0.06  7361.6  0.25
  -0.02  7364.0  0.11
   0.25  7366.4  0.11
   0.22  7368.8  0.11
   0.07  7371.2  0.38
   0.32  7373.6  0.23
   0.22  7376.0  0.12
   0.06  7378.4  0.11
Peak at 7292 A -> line [O II]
